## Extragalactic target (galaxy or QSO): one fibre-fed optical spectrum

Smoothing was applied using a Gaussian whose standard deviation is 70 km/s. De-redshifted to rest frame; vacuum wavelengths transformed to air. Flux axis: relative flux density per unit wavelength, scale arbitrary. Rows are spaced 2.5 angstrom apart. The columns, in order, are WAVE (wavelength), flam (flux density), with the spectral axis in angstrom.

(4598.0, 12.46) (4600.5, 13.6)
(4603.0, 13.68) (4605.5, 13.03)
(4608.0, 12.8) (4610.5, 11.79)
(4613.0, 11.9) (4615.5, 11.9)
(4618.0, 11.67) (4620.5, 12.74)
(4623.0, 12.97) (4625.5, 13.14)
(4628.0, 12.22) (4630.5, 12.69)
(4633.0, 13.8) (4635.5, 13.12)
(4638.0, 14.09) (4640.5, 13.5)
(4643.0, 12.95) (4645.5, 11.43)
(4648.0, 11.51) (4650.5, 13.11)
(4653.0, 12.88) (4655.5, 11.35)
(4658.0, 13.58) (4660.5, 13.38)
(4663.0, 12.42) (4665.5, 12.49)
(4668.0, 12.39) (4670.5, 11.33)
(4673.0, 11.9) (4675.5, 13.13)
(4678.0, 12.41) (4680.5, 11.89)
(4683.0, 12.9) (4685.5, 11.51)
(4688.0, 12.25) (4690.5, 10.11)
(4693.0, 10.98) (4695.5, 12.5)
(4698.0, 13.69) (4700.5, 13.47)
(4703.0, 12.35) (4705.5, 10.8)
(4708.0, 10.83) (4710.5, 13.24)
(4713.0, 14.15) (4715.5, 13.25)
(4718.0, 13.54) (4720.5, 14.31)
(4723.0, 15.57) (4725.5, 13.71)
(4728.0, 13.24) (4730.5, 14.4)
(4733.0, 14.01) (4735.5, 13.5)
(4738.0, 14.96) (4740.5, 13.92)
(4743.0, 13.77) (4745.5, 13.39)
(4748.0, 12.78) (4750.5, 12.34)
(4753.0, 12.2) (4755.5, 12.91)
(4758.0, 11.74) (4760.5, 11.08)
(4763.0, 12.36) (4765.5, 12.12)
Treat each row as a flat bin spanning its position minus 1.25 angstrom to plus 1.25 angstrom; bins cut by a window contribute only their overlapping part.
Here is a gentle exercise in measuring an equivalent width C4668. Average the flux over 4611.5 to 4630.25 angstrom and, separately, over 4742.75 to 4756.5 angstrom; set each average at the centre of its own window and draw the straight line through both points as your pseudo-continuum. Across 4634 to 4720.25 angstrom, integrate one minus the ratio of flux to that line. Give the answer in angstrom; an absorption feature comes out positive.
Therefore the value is 0.4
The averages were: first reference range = 12.4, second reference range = 12.8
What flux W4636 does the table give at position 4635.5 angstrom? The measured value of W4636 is 13.12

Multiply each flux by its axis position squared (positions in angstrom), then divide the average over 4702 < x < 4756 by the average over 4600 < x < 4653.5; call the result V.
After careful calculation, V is 1.09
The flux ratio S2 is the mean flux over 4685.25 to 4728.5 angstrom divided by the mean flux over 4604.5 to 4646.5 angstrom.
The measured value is 1.0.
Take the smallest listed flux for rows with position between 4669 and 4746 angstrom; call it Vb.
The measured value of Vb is 10.11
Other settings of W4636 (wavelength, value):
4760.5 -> 11.08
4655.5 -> 11.35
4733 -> 14.01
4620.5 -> 12.74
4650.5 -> 13.11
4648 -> 11.51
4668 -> 12.39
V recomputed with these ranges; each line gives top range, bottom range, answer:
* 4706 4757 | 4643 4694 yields 1.14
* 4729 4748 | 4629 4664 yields 1.13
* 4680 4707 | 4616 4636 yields 0.97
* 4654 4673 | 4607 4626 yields 1.03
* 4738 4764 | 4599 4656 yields 1.06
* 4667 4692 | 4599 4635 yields 0.97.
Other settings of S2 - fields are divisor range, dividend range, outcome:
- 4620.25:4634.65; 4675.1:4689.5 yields 0.95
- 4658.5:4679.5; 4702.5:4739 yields 1.08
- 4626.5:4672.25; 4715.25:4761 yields 1.06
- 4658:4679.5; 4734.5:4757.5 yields 1.06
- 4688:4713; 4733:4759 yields 1.09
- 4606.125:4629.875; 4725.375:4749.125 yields 1.11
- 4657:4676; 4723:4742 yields 1.12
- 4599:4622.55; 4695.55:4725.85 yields 1.05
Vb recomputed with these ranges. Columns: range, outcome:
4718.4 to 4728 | 13.24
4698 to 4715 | 10.8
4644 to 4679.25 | 11.33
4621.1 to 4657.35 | 11.35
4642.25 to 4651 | 11.43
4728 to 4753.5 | 12.2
